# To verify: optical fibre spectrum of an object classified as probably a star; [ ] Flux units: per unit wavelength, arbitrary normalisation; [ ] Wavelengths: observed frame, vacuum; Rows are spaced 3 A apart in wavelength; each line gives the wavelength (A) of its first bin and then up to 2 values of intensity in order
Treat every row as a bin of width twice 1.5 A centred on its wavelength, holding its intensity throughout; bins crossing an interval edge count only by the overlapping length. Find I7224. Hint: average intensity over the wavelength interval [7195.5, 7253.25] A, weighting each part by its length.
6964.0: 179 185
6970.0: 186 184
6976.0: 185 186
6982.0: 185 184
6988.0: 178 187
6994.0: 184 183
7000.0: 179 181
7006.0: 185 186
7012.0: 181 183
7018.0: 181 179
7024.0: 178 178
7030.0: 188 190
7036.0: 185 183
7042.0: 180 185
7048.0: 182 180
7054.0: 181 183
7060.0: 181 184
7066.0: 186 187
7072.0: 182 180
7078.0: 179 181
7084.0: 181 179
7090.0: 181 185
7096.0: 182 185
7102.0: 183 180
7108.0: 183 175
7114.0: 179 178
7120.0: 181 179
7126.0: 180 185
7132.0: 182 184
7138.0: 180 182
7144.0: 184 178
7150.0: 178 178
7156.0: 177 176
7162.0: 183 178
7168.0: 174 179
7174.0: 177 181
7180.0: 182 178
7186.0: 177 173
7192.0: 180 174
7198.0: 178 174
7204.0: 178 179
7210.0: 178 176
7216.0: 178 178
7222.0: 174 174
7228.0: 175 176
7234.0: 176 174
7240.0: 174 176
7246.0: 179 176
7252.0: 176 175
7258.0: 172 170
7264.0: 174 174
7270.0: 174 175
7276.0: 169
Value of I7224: 176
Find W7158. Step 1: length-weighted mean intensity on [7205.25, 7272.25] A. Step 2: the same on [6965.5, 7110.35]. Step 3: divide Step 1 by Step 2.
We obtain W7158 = 0.96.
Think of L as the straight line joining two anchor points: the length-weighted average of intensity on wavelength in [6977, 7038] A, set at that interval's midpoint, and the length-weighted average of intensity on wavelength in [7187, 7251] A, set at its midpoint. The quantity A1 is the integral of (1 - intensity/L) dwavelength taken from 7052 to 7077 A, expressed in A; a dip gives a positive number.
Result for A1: -0.2 A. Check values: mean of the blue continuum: 183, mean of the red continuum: 176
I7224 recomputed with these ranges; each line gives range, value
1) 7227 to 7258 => 176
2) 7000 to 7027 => 181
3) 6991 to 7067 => 183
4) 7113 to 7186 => 180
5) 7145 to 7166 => 178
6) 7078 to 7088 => 180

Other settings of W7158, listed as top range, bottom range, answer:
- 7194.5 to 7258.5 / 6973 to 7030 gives 0.96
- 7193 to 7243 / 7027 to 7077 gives 0.96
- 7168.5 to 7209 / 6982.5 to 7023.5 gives 0.97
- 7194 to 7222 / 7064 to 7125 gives 0.98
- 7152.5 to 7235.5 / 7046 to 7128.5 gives 0.98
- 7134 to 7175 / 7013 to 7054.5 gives 0.98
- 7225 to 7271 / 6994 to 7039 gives 0.96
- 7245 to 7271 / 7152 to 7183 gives 0.98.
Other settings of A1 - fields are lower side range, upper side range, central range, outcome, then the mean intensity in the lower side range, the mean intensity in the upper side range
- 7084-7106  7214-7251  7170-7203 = 0.1 A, 182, 176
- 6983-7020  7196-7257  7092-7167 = -0.7 A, 183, 176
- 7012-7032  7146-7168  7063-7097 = -0.4 A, 181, 178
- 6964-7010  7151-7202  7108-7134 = -0.1 A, 184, 178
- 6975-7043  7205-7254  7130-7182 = -0.3 A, 183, 176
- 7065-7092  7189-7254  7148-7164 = 0.0 A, 182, 176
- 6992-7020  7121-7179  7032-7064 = -0.2 A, 183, 180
